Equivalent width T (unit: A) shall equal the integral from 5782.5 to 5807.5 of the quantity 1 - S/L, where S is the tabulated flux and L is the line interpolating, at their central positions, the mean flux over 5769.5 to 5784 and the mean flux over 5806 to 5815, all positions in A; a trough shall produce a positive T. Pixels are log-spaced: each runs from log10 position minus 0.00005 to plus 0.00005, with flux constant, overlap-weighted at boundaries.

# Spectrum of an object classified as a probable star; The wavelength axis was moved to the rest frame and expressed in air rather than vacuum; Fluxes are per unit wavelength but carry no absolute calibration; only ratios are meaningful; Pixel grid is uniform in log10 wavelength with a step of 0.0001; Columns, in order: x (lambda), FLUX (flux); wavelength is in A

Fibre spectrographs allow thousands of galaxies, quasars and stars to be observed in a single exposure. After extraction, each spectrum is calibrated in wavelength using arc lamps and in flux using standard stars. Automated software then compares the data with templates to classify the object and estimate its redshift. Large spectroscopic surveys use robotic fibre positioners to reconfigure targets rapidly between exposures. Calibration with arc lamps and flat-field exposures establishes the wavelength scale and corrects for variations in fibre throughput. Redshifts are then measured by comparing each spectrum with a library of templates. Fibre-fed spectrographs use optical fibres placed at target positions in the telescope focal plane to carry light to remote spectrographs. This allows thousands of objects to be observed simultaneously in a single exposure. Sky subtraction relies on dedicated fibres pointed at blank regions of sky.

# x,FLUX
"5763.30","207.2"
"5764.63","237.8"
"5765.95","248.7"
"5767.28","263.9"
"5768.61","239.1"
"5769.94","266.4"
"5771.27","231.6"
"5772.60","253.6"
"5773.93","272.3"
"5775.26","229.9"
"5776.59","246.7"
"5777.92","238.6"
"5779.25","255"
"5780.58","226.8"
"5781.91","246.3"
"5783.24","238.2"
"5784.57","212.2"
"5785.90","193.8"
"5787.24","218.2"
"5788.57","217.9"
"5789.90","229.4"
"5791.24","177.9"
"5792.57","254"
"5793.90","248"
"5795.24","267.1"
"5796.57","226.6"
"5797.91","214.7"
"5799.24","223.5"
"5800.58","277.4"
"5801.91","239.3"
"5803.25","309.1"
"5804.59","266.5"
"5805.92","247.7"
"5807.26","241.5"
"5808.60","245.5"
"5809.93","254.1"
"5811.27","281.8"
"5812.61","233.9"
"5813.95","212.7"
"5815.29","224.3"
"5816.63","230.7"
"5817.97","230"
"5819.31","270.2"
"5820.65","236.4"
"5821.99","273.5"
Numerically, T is 0.8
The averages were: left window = 245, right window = 244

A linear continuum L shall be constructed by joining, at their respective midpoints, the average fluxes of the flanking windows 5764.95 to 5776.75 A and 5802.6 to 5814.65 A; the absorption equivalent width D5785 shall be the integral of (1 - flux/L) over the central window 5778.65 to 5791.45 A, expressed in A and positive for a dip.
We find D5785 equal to 1.5 A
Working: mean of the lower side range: 250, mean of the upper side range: 255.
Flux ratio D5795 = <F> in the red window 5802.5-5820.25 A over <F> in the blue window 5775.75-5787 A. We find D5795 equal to 1.08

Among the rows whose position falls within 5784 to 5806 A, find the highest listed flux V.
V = 309.1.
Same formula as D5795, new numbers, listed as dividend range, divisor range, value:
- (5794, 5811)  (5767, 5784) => 1.02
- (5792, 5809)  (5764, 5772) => 1.01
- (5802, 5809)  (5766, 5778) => 1.04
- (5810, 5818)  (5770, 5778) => 0.96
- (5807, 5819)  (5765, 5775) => 0.95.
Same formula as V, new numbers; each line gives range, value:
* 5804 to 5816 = 281.8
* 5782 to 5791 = 238.2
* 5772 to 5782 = 272.3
